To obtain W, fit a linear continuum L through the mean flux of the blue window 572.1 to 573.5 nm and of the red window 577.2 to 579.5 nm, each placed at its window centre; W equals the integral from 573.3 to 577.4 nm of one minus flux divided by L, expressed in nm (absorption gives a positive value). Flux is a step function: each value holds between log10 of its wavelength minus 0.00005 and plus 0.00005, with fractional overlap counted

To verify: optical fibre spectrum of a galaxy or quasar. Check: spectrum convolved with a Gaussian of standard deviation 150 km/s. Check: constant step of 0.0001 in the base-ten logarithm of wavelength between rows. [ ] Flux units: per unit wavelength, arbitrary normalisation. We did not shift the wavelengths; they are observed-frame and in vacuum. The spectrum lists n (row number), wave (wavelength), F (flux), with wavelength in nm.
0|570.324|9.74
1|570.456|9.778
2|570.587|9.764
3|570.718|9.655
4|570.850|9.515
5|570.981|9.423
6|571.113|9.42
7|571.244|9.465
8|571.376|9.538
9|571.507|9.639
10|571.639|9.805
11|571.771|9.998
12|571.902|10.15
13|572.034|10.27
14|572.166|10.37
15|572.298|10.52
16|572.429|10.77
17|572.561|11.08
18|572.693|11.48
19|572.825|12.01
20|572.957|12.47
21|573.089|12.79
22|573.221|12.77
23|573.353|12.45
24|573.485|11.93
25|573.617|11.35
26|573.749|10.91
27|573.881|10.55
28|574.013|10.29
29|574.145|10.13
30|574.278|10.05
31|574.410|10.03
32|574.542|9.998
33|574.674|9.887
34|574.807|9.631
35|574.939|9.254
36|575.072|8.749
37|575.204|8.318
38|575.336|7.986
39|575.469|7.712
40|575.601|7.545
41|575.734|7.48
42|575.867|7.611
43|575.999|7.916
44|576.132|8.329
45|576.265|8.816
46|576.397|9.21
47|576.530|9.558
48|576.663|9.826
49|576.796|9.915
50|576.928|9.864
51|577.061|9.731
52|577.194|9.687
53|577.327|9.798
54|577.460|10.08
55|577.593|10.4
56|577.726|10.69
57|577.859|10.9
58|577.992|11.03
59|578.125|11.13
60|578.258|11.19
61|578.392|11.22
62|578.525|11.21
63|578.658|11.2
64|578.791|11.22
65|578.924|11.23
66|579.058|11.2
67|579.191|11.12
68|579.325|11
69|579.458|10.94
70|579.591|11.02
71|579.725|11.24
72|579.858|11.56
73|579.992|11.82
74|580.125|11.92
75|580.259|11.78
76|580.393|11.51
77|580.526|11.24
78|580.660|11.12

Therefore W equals 0.664 nm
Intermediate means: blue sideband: 11.7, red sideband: 10.9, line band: 9.49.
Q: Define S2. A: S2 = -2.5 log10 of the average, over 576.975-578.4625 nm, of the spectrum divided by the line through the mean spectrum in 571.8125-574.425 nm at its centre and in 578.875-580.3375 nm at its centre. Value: 0.08 mag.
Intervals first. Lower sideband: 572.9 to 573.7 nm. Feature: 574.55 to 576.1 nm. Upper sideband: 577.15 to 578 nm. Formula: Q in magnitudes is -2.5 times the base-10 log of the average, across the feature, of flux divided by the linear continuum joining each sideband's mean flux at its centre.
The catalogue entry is 0.32 mag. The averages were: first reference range 12.3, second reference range 10.3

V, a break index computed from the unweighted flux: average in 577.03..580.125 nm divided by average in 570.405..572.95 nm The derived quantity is 1.07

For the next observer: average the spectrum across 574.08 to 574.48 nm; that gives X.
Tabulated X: 10.1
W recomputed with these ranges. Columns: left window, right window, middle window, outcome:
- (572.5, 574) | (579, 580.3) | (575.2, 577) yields 0.46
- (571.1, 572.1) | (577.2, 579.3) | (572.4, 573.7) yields -0.24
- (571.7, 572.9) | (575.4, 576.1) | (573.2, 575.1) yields -0.29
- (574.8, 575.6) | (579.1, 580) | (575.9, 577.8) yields 0.00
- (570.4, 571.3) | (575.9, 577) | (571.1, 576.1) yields -0.36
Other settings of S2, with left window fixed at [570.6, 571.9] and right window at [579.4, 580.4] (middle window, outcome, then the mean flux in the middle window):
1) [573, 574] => -0.164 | 11.8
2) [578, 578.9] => -0.002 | 11.2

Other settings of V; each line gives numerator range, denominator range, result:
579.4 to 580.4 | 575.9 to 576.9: 1.27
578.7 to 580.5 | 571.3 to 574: 1.03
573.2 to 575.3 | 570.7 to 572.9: 1.01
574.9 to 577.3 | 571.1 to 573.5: 0.80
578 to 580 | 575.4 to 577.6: 1.25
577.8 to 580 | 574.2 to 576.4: 1.28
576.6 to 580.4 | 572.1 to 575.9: 1.06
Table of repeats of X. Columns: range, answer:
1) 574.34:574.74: 9.99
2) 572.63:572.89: 11.7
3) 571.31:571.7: 9.66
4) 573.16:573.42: 12.6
